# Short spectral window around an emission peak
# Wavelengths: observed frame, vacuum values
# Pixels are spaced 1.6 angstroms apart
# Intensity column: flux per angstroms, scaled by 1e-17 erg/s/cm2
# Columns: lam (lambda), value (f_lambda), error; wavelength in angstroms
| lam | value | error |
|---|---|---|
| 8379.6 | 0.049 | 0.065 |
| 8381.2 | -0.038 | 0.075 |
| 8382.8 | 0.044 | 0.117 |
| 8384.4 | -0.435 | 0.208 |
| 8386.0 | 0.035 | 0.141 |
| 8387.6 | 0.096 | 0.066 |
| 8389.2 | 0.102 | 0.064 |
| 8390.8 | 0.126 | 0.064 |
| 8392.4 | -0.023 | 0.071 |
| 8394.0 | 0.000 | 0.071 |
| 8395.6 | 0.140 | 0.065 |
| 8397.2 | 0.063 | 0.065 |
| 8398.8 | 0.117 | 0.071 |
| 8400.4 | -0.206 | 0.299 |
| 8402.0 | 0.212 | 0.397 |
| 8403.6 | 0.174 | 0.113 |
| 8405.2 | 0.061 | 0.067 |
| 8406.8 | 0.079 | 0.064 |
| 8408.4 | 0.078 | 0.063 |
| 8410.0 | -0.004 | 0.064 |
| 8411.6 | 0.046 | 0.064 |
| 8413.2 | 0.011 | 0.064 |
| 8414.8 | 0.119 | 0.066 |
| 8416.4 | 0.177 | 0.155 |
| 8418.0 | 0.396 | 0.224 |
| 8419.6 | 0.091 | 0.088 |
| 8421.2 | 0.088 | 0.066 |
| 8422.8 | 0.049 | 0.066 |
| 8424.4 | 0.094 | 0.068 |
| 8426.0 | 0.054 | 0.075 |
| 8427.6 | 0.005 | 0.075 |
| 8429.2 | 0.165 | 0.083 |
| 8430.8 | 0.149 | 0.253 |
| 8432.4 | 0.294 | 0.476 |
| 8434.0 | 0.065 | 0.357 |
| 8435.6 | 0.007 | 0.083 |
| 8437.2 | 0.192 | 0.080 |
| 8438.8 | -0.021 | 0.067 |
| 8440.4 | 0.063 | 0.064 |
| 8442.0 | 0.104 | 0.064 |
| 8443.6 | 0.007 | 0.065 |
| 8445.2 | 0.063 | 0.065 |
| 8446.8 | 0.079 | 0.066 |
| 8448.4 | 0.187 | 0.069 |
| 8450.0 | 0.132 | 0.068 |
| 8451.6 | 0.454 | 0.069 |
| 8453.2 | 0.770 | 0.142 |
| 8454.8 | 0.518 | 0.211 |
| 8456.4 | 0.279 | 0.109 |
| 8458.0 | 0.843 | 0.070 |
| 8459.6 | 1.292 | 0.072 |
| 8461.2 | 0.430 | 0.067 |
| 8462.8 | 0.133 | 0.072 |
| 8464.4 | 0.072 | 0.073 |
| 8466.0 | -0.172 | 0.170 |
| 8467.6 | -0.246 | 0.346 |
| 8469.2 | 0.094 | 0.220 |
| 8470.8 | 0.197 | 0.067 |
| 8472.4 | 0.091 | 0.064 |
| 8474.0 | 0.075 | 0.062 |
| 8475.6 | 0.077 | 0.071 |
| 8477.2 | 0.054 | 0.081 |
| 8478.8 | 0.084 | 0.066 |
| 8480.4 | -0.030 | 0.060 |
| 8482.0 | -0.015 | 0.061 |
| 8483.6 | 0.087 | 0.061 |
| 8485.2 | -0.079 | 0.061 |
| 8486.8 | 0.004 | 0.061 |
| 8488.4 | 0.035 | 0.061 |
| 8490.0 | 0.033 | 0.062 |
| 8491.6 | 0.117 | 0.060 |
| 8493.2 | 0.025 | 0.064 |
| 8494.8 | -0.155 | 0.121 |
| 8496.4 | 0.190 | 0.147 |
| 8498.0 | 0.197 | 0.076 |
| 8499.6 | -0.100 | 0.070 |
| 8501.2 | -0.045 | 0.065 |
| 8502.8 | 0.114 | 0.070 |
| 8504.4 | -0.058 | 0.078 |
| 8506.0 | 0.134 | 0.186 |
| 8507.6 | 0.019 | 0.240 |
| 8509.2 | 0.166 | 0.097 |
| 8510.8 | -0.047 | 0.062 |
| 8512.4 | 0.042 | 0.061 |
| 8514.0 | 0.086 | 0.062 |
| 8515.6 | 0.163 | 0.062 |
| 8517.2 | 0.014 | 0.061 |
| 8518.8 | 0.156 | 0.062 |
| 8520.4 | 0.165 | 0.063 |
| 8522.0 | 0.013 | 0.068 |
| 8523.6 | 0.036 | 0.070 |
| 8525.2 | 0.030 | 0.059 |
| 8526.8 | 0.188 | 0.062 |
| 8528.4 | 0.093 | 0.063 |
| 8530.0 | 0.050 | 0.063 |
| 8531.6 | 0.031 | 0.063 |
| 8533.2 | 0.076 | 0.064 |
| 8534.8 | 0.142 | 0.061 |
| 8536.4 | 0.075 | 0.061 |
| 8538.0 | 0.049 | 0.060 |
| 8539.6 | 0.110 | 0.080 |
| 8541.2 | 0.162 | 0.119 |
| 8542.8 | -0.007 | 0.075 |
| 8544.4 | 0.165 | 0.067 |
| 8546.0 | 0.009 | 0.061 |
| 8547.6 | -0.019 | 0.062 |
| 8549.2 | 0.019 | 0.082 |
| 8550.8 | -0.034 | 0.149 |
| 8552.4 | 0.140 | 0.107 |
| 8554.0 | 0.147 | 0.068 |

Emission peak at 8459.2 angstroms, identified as [O II]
